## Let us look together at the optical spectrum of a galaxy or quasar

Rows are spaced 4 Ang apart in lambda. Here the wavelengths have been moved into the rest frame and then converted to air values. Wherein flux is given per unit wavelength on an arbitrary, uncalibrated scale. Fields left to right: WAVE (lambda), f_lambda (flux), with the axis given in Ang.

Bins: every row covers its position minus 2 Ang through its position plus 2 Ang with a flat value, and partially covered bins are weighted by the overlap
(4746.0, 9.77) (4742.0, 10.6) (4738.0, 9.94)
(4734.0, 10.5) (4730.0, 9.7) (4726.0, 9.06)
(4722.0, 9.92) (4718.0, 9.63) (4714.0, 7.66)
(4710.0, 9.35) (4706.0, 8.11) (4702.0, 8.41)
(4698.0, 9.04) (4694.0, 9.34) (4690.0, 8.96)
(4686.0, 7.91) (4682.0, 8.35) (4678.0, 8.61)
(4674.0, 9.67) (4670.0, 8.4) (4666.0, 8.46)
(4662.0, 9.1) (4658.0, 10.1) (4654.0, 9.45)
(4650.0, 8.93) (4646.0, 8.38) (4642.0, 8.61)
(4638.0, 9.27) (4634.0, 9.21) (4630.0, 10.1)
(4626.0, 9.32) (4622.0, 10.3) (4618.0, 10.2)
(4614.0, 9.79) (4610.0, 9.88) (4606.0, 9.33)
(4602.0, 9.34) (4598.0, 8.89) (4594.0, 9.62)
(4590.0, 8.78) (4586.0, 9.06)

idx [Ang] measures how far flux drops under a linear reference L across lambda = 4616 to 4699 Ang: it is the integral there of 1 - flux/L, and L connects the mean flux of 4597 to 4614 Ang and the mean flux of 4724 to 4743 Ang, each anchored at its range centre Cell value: 4.3 Ang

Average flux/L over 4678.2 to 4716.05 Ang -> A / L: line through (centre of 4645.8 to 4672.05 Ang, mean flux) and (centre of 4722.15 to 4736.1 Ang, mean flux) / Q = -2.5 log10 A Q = 0.10 mag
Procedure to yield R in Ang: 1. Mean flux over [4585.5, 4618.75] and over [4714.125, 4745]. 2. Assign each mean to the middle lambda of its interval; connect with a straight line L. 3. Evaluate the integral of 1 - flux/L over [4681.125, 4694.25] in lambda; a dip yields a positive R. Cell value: 1.5 Ang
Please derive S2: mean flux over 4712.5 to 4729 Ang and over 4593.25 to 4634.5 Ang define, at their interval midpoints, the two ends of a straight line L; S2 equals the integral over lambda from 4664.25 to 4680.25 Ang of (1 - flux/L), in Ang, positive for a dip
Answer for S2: 1.0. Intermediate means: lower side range 9.65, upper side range 9.15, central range 8.78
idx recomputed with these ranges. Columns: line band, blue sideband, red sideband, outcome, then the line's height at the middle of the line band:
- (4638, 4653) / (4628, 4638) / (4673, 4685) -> 0.9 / 9.35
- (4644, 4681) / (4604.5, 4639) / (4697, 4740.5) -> 2.0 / 9.52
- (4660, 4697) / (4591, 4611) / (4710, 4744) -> 2.9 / 9.51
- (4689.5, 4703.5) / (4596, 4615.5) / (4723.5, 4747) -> 1.2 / 9.79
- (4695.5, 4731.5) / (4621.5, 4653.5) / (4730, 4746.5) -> 3.5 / 9.95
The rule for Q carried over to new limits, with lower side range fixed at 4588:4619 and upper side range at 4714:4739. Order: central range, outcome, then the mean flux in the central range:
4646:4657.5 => 0.041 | 9.17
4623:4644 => 0.017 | 9.35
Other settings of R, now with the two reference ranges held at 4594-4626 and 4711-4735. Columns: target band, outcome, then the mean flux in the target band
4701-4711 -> 0.89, 8.57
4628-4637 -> -0.02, 9.61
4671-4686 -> 1.20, 8.72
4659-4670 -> 0.79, 8.83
